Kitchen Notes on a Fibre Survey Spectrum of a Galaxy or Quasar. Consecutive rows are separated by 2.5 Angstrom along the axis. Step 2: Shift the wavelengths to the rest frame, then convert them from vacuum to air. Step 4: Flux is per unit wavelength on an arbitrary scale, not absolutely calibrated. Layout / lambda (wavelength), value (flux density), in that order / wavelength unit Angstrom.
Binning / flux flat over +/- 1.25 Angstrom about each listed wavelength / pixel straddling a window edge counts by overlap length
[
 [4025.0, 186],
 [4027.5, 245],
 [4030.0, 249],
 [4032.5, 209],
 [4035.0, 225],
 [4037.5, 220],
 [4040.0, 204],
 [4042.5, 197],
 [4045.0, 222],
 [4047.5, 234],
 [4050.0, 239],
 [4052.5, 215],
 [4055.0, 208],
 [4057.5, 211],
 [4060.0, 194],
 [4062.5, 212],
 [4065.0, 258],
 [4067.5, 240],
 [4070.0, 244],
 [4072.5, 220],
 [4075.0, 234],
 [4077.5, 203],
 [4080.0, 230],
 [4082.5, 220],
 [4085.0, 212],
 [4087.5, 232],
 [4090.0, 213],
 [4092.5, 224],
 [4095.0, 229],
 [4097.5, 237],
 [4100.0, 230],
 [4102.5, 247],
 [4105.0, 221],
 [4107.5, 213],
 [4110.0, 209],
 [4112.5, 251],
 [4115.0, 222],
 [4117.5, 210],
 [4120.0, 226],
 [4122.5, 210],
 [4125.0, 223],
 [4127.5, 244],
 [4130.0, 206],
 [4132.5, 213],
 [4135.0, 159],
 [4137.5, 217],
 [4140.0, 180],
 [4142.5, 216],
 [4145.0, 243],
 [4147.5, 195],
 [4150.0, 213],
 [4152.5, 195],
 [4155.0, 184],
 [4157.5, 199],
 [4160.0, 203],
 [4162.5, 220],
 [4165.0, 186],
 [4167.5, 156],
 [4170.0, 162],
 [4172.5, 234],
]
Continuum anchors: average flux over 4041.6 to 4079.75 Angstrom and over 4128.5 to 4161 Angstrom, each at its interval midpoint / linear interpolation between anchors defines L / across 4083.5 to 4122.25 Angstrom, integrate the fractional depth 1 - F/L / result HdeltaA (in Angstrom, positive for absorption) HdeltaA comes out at -2.3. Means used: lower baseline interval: 223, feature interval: 225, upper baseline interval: 202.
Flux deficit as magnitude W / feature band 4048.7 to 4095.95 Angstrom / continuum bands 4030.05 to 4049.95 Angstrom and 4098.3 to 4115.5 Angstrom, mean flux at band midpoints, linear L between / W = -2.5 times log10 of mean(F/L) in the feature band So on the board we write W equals 0.00 mag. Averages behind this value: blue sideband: 219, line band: 223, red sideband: 228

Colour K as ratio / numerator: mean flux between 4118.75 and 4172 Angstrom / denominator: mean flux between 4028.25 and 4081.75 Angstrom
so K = 0.9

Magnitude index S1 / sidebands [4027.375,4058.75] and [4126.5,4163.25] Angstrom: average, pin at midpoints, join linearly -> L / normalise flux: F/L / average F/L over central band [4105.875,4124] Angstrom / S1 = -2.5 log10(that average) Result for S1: -0.052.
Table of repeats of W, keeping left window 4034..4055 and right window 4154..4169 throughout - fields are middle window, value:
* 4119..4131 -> -0.12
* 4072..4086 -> -0.05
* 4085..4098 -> -0.09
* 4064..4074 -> -0.13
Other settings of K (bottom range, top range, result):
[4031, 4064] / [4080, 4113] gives 1.05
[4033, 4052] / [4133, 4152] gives 0.93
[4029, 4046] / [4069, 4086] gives 1.03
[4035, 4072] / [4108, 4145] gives 0.97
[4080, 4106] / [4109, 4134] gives 0.97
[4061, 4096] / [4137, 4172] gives 0.88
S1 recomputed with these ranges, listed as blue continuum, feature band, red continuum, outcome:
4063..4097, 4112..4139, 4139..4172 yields -0.03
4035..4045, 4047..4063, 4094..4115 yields 0.00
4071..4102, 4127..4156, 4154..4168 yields -0.02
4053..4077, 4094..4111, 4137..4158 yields -0.06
